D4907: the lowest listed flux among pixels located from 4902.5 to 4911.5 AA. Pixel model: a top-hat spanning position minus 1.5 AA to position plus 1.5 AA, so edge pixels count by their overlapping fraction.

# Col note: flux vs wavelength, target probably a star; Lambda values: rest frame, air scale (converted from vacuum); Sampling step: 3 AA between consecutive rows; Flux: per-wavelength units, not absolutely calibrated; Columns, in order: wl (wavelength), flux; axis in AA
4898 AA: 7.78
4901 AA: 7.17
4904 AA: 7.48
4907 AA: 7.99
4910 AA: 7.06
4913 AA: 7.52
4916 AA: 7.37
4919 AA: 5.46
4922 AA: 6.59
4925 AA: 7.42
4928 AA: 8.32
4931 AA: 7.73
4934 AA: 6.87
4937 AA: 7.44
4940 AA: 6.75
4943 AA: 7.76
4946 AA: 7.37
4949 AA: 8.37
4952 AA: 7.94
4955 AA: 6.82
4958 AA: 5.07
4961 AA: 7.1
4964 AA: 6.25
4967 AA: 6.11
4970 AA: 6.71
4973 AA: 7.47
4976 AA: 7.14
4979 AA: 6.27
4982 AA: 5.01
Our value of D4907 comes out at 7.06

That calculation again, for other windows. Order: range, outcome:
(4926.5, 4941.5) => 6.75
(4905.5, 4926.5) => 5.46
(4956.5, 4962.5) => 5.07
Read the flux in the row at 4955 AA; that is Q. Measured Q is 6.82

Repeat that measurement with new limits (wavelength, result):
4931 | 7.73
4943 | 7.76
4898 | 7.78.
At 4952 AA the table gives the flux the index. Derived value 7.94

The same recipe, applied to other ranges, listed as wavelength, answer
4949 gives 8.37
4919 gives 5.46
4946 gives 7.37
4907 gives 7.99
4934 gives 6.87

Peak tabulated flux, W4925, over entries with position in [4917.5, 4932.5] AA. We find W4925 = 8.32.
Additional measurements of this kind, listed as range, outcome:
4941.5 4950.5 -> 8.37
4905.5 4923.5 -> 7.99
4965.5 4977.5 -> 7.47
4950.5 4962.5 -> 7.94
